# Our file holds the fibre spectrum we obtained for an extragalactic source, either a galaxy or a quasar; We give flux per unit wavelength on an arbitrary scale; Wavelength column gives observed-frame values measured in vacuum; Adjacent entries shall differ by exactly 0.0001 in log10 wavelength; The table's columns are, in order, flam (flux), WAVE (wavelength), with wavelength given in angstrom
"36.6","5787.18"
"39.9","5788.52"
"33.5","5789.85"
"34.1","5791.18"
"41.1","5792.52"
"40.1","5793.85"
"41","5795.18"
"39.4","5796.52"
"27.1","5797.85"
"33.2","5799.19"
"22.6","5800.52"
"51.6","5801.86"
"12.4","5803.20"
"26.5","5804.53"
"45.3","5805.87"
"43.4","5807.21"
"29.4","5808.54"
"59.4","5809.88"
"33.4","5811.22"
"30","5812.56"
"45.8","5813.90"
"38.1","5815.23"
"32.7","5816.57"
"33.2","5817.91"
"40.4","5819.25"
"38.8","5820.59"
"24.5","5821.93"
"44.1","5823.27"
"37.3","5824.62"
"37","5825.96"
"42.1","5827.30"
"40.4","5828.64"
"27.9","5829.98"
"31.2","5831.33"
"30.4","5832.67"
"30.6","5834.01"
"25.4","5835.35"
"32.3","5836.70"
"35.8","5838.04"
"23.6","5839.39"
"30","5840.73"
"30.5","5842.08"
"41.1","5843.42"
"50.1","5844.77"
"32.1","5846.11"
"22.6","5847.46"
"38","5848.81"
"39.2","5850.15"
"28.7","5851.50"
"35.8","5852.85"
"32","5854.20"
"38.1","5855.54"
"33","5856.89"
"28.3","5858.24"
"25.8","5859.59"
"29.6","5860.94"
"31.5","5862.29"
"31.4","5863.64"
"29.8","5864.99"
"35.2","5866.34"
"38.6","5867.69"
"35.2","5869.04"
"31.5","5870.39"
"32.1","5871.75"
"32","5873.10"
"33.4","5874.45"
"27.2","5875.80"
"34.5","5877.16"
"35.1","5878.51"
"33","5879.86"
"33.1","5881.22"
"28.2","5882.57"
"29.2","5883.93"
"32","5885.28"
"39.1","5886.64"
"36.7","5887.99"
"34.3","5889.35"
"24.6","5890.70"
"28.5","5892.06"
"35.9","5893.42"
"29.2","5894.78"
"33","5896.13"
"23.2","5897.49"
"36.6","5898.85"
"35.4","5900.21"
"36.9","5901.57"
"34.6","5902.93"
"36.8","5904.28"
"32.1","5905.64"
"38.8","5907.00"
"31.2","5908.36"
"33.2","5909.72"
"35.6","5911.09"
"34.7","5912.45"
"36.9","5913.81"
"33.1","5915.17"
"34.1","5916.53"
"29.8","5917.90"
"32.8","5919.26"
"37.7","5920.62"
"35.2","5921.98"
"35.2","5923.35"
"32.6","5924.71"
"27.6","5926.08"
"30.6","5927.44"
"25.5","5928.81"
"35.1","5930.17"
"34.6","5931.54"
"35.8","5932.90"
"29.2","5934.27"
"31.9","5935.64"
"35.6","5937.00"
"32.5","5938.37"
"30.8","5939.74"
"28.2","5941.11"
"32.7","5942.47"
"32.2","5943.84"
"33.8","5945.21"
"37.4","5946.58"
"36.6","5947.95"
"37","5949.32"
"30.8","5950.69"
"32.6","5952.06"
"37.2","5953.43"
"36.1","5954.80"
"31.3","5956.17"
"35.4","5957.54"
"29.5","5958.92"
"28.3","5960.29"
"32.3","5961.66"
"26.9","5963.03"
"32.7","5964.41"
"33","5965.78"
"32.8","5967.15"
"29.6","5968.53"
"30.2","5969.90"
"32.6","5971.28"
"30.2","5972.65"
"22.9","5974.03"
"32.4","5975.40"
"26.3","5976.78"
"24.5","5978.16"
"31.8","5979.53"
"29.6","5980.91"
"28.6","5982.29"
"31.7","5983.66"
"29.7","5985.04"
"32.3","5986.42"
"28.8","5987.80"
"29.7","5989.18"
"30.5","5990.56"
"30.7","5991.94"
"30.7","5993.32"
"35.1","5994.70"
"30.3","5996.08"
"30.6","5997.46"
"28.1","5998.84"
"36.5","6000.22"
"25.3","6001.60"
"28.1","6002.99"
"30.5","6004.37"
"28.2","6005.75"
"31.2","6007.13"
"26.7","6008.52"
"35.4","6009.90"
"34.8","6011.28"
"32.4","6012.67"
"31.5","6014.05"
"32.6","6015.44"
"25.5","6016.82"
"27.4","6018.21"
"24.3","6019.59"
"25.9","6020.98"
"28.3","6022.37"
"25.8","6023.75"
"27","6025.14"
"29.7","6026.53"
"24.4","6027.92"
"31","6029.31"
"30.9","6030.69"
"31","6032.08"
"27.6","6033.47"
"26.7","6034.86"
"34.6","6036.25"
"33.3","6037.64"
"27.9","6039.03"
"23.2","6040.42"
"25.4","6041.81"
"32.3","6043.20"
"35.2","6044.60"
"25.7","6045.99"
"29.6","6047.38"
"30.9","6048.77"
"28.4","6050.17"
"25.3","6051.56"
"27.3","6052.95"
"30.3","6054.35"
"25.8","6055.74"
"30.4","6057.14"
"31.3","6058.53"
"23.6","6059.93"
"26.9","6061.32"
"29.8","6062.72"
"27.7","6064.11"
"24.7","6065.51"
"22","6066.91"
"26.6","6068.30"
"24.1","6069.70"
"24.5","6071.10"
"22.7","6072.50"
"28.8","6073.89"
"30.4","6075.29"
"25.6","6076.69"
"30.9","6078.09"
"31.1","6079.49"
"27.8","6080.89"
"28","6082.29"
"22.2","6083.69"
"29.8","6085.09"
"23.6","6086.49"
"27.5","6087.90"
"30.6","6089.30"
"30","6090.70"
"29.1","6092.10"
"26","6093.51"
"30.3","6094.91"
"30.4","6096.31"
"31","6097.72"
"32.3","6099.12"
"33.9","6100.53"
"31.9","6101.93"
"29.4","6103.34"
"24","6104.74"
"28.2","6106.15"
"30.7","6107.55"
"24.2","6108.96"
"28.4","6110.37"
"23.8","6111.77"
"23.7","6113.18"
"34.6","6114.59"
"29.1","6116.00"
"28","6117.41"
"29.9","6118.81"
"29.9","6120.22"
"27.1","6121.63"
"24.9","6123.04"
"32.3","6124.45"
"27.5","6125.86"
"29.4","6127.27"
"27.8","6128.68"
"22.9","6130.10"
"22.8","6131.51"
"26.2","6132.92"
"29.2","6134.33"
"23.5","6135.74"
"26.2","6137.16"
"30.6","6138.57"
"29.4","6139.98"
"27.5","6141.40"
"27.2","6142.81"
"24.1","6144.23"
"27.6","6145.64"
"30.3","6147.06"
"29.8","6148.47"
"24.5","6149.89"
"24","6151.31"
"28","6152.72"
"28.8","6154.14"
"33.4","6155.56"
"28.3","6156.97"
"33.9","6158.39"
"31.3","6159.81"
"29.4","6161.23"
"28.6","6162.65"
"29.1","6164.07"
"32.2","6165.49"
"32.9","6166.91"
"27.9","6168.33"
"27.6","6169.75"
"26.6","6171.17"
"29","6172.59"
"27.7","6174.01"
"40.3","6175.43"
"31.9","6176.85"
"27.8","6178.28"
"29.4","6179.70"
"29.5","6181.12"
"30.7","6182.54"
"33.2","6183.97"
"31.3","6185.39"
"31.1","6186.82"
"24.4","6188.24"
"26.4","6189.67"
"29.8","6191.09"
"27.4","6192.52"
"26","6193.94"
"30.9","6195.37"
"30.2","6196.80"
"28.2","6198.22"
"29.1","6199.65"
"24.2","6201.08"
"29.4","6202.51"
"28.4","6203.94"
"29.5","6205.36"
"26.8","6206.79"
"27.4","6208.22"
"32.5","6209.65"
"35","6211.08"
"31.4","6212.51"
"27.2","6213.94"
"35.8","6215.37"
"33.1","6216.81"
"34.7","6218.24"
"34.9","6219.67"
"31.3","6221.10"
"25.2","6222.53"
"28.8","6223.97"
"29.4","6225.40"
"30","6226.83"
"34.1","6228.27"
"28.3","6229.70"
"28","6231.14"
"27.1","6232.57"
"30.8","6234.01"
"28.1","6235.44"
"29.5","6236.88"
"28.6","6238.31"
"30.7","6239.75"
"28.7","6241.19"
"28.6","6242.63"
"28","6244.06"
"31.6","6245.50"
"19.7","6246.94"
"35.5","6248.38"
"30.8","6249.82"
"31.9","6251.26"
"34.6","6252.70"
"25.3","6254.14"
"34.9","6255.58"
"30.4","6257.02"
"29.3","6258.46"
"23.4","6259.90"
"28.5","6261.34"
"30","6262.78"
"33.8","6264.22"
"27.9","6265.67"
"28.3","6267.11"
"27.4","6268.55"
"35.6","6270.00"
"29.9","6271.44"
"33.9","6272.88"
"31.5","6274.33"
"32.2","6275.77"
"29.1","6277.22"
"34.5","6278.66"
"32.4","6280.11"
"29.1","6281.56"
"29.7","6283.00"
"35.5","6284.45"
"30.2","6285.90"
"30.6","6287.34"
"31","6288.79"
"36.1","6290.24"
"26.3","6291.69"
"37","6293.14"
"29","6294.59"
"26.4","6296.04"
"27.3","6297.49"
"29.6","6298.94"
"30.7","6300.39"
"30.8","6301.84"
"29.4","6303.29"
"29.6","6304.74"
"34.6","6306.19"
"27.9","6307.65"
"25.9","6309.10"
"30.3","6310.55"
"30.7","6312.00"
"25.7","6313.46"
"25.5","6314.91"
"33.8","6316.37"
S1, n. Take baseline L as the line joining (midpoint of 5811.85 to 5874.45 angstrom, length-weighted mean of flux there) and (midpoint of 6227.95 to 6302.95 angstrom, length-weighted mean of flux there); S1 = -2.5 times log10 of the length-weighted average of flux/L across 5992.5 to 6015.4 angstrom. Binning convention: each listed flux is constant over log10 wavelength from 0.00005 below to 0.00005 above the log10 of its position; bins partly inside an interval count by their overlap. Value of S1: 0.05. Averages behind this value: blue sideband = 33.8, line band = 31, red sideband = 30.2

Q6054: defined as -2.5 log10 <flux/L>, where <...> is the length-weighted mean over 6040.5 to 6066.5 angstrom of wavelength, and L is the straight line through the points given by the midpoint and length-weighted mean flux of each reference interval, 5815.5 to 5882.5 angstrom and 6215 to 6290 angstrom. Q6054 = 0.13 mag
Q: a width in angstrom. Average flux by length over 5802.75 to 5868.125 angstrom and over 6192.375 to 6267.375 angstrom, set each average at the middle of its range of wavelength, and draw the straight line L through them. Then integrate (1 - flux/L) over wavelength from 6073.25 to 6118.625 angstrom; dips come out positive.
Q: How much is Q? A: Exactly 3.8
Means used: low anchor 34.2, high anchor 29.7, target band 28.6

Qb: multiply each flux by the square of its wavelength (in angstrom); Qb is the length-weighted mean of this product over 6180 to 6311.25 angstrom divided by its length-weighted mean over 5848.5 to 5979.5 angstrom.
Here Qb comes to 1.0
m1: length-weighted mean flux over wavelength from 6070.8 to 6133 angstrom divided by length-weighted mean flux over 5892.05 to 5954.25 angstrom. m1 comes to 0.8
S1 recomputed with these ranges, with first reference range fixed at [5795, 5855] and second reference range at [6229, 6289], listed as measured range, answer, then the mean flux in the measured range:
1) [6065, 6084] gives 0.21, 26.5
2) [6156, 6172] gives 0.05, 29.9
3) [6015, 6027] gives 0.20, 27.2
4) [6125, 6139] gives 0.18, 26.6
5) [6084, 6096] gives 0.13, 28.2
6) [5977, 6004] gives 0.10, 30.1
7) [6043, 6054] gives 0.11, 29.2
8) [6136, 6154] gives 0.15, 27.4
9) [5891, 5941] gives 0.03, 33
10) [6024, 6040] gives 0.12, 29.2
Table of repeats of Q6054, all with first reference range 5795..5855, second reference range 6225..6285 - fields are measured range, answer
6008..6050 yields 0.12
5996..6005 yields 0.10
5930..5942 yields 0.03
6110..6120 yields 0.12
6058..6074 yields 0.24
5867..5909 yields 0.04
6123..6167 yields 0.11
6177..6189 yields 0.04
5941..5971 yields 0.02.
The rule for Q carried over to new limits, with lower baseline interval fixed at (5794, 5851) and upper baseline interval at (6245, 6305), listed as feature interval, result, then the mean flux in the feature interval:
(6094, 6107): 0.9 angstrom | 30.1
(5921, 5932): 0.6 angstrom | 32.1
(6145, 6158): 1.3 angstrom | 28.4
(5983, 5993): 0.9 angstrom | 30.5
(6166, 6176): 0.4 angstrom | 30.2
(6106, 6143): 5.1 angstrom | 27.6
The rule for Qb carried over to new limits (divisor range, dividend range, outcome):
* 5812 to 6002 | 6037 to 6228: 0.95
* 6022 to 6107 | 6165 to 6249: 1.10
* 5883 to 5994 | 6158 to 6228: 1.01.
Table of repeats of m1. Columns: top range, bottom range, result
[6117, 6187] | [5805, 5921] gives 0.85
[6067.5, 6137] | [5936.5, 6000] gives 0.89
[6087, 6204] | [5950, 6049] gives 0.96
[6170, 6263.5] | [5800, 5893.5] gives 0.88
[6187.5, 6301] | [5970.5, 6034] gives 1.01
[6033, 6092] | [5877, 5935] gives 0.84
